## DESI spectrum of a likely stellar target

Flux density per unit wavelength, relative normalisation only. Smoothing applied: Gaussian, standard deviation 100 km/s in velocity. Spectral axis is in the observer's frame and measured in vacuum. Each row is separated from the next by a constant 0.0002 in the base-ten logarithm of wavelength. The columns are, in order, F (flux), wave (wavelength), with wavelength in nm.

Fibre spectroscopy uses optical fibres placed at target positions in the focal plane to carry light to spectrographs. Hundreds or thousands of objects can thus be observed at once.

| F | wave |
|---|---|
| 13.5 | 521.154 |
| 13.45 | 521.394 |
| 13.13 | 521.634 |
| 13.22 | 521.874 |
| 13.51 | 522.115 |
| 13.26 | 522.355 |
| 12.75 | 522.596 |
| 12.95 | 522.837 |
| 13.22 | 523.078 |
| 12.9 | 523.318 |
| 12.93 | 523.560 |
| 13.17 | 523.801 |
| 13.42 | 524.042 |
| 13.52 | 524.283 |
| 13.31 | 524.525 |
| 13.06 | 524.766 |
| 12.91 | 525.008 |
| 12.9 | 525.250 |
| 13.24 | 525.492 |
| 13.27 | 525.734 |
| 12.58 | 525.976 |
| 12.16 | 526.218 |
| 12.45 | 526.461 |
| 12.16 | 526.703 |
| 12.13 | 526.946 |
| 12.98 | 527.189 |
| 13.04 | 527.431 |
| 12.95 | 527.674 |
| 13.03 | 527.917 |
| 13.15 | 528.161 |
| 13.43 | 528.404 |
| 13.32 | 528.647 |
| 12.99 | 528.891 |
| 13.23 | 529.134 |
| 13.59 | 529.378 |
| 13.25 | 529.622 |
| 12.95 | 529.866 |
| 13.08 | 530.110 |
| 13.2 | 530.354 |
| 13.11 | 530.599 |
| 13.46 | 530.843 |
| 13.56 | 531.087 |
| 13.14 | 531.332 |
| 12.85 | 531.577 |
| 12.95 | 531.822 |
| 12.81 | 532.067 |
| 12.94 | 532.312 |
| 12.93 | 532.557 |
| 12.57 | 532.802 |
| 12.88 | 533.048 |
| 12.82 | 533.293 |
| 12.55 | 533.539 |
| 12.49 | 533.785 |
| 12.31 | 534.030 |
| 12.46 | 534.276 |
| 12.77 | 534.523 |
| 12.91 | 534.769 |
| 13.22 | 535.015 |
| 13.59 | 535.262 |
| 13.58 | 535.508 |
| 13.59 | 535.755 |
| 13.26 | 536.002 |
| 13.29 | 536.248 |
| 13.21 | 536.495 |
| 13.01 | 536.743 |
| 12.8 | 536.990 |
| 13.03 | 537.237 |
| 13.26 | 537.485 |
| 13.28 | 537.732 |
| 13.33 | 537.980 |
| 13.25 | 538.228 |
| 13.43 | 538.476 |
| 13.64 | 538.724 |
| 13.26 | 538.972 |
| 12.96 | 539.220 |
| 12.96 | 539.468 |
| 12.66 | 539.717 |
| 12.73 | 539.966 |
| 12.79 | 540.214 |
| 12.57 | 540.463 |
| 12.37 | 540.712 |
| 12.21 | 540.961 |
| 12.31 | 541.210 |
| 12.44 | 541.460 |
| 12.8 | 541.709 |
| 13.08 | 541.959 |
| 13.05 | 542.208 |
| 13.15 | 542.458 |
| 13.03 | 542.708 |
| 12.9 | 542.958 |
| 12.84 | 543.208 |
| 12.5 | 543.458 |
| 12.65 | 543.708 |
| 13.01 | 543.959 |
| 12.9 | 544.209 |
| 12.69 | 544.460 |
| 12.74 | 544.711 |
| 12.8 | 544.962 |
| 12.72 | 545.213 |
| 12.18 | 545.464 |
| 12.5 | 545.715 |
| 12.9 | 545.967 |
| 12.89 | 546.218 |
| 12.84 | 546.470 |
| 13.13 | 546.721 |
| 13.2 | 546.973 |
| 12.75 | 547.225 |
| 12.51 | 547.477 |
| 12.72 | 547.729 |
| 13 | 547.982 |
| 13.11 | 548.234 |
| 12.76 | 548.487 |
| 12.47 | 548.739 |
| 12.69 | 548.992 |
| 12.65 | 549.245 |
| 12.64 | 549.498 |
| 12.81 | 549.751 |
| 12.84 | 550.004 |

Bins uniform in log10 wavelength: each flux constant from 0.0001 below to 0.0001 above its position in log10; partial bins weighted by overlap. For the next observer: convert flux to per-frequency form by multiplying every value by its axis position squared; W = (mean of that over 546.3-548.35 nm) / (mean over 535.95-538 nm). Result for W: 1.02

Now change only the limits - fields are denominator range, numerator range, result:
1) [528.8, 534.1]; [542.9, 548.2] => 1.04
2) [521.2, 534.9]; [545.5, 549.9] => 1.06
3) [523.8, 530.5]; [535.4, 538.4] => 1.06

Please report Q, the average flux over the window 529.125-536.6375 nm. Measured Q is 13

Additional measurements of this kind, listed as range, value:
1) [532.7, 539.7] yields 13.1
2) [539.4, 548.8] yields 12.8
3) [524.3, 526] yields 13.1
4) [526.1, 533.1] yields 13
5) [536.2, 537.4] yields 13.1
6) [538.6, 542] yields 12.8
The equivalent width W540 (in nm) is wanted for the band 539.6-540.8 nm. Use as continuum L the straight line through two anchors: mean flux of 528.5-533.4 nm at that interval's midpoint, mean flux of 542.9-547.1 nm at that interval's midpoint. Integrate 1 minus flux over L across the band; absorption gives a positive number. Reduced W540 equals 0.024 nm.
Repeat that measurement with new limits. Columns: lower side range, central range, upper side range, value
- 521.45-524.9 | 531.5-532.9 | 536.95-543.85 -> 0.02 nm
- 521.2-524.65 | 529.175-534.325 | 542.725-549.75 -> 0.03 nm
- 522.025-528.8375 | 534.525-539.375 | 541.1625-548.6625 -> -0.14 nm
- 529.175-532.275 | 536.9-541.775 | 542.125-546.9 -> 0.01 nm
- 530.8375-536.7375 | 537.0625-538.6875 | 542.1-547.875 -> -0.04 nm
